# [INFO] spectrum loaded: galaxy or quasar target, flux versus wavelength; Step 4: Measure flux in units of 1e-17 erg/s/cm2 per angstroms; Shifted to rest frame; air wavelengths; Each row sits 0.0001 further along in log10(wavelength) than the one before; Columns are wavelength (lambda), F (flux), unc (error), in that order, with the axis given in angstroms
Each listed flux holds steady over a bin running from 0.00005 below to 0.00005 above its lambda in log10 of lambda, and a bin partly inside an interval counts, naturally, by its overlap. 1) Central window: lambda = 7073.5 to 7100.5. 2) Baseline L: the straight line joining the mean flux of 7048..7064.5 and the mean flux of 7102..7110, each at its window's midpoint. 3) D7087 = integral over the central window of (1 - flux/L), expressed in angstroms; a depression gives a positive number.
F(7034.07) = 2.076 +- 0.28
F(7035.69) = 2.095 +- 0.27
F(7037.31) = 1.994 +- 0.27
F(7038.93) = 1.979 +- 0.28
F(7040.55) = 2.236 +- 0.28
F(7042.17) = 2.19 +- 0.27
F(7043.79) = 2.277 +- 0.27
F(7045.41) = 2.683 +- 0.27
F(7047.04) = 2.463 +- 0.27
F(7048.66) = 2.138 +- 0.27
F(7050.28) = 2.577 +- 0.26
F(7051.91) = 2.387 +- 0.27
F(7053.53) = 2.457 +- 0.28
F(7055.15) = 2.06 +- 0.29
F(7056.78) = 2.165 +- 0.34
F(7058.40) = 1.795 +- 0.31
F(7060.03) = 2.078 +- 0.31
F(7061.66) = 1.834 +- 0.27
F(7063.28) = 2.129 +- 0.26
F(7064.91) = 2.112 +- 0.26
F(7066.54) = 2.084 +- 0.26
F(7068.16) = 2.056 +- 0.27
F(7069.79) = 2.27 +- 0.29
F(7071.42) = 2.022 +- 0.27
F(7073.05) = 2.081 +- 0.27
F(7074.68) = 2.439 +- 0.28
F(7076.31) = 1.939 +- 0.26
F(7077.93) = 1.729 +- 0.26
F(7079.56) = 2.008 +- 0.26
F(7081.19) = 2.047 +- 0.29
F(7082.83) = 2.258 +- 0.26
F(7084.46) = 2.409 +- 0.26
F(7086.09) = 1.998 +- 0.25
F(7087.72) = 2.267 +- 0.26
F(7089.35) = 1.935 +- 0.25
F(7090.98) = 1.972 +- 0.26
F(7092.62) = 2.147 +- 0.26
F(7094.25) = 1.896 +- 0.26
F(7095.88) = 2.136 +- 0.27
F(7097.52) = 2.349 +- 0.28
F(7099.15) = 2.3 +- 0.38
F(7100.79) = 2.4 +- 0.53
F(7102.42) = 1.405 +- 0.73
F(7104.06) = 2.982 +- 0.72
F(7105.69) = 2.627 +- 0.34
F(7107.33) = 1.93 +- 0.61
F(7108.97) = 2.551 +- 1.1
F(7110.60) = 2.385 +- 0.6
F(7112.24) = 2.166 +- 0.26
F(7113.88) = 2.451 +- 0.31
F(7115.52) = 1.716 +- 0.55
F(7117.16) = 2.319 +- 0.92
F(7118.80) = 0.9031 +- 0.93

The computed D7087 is 1.9 angstroms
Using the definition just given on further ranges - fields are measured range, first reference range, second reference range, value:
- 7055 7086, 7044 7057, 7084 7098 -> 2.2 angstroms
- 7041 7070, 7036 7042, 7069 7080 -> -1.8 angstroms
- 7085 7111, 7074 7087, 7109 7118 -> -0.4 angstroms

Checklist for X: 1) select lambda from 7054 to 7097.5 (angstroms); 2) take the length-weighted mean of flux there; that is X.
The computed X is 2.08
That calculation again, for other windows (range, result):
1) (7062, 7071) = 2.11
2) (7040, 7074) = 2.2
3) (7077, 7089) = 2.1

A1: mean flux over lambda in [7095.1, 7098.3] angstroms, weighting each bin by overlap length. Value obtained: 2.24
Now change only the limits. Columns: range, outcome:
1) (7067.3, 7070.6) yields 2.16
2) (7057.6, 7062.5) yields 1.9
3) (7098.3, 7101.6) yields 2.35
